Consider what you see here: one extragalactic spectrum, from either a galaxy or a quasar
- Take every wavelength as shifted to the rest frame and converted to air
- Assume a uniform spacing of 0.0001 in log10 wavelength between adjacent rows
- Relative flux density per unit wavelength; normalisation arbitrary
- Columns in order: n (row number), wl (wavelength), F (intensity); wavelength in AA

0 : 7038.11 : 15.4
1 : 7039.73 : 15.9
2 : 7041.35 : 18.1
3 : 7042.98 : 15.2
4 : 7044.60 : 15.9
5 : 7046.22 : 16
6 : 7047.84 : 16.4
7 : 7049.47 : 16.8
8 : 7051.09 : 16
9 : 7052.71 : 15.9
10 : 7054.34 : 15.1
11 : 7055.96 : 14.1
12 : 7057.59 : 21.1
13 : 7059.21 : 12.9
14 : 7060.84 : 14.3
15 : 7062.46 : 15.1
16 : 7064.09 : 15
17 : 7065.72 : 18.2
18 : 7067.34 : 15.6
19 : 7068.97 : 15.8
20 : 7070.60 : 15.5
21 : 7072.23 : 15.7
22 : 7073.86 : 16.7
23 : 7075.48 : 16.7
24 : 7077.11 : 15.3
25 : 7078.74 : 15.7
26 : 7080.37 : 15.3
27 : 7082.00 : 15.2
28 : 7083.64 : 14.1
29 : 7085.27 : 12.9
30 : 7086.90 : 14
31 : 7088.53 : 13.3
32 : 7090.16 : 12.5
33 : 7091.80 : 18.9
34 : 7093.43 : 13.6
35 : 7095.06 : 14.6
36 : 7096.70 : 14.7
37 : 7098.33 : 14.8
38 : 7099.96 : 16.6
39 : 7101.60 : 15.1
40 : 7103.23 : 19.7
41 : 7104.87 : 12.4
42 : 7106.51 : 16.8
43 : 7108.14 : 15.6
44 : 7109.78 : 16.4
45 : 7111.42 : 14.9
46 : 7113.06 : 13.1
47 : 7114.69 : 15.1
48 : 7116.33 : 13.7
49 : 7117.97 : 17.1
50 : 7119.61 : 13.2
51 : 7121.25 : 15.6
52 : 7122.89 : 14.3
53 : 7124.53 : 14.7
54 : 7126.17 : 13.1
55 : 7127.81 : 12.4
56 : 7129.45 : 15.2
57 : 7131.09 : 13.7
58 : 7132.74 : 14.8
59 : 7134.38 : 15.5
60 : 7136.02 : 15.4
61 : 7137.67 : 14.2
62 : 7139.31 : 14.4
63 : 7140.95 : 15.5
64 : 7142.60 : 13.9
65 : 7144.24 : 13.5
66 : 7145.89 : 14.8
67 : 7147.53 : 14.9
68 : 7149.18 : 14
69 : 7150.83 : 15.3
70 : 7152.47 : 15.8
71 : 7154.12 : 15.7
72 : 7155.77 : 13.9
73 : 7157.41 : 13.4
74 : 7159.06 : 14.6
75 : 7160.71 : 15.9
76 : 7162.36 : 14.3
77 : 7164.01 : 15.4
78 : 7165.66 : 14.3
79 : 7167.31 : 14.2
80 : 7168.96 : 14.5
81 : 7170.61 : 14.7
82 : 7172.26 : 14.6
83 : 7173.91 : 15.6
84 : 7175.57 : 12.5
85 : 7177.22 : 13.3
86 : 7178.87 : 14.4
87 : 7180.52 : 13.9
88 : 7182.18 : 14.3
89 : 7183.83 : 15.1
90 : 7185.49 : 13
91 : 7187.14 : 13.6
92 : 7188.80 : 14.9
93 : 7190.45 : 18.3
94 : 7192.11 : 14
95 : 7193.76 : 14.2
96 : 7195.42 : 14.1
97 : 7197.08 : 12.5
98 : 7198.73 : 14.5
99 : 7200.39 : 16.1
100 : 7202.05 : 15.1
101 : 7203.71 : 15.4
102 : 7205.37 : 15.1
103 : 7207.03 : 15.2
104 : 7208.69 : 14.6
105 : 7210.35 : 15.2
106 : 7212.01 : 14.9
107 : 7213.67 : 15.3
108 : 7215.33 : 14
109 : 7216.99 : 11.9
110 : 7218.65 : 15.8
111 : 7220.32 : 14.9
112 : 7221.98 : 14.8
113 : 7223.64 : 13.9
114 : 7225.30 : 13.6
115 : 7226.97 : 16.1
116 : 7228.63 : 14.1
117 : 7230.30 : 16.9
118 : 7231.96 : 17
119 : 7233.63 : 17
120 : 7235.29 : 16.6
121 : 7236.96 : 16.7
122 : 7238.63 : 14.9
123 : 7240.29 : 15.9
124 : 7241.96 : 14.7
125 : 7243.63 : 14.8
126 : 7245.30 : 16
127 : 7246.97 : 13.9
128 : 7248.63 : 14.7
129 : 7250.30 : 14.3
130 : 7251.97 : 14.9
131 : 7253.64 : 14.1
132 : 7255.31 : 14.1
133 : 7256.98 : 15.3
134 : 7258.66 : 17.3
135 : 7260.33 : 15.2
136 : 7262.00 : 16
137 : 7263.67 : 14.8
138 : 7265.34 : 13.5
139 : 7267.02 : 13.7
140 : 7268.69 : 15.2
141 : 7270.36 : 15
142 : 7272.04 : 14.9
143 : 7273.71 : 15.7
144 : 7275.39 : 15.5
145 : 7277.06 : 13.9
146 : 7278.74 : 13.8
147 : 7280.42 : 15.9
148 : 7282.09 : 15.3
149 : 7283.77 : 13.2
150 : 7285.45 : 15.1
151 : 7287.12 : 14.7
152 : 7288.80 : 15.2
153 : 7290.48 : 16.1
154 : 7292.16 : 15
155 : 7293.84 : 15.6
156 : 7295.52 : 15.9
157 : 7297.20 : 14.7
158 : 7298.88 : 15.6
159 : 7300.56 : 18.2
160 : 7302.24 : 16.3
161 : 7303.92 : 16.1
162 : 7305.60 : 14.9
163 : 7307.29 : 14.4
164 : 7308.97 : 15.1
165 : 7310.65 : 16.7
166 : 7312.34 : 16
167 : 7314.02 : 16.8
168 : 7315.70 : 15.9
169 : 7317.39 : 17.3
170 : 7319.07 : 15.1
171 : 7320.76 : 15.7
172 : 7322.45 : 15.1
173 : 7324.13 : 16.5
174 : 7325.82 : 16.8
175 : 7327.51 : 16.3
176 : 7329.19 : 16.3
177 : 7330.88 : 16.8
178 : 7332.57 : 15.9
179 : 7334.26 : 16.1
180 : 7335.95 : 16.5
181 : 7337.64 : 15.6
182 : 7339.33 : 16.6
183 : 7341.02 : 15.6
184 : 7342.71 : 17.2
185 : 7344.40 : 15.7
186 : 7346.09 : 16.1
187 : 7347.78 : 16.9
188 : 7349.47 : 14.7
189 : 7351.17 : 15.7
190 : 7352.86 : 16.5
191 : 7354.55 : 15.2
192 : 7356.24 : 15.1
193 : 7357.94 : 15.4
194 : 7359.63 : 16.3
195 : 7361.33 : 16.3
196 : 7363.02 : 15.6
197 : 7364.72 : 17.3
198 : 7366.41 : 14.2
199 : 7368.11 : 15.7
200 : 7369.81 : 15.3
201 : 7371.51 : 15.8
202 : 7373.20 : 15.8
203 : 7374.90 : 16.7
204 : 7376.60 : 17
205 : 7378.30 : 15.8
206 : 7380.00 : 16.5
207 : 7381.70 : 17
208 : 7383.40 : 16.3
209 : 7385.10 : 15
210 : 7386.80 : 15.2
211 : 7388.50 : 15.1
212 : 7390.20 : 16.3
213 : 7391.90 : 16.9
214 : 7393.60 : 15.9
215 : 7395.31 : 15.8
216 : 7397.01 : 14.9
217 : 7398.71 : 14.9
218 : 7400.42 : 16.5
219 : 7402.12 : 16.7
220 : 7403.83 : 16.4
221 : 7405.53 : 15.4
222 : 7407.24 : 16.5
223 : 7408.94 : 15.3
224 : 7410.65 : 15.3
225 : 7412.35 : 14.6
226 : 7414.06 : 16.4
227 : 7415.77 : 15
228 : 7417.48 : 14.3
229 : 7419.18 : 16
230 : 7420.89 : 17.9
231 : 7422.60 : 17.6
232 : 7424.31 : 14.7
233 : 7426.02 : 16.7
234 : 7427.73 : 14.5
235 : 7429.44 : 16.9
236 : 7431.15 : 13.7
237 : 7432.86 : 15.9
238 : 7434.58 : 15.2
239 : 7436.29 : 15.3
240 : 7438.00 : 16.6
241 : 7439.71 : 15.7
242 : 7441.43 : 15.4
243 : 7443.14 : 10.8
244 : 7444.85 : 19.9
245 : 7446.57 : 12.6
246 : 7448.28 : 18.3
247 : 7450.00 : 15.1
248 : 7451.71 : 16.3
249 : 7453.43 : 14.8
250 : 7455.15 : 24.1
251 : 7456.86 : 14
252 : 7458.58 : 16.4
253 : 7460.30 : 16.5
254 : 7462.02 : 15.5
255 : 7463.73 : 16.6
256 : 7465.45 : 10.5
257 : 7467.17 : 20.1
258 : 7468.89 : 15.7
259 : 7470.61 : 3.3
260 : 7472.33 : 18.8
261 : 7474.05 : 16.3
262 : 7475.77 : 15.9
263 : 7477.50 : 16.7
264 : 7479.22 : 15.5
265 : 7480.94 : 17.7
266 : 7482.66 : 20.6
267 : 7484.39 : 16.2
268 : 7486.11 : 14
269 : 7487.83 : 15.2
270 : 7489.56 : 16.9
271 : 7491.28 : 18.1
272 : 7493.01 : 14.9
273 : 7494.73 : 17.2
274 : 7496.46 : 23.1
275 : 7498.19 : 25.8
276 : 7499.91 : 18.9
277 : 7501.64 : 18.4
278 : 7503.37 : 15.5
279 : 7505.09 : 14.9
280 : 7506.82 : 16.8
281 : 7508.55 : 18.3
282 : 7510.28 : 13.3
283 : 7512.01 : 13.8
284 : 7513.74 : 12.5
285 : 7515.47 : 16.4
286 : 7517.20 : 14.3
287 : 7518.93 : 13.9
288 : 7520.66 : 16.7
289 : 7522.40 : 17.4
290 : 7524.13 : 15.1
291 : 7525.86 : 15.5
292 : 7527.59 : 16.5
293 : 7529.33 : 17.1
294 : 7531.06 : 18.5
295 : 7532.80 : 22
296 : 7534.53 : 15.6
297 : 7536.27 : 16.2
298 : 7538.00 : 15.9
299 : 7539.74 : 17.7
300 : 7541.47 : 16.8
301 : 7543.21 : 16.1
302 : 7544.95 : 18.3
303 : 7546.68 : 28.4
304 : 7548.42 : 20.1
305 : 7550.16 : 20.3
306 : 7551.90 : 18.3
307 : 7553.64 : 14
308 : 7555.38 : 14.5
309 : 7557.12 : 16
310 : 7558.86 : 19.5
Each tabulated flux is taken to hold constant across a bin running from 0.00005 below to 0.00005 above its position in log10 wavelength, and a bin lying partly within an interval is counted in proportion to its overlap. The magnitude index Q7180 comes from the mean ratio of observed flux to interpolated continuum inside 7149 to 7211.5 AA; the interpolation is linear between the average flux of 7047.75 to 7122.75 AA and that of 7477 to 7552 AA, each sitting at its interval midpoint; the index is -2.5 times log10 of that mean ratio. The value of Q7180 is 0.08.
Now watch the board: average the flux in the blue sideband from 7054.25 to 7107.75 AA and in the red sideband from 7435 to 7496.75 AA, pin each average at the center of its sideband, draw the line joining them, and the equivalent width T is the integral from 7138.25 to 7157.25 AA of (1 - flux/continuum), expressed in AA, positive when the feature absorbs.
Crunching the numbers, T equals 1.0 AA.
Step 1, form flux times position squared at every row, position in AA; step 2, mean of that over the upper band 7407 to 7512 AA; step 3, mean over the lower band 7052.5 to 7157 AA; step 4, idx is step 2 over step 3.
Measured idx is 1.19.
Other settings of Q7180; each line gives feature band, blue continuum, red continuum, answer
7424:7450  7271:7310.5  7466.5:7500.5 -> 0.08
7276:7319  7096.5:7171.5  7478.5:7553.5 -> 0.03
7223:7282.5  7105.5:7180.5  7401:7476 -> -0.01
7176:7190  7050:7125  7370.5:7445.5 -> 0.10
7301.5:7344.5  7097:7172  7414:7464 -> -0.04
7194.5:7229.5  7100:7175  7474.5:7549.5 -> 0.05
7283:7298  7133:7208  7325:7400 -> 0.03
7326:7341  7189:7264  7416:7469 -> -0.05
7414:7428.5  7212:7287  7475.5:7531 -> 0.02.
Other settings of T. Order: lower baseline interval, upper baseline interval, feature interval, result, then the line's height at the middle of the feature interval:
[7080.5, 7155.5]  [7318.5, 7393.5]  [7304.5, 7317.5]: 0.0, 15.8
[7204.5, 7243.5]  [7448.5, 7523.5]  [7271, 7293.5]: 0.7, 15.4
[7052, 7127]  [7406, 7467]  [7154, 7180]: 1.6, 15.3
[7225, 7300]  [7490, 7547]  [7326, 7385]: -0.5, 15.9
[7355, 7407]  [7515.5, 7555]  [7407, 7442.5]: 1.5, 16.3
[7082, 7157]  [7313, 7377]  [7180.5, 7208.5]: 0.9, 15.2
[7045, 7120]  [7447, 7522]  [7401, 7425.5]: 0.5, 16.2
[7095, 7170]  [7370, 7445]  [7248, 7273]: 0.6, 15.3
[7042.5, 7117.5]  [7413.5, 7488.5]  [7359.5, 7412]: -0.6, 15.7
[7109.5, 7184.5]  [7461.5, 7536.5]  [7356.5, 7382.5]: -0.5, 15.7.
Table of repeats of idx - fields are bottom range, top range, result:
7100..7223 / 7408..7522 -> 1.19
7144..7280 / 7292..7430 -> 1.12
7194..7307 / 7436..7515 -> 1.15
